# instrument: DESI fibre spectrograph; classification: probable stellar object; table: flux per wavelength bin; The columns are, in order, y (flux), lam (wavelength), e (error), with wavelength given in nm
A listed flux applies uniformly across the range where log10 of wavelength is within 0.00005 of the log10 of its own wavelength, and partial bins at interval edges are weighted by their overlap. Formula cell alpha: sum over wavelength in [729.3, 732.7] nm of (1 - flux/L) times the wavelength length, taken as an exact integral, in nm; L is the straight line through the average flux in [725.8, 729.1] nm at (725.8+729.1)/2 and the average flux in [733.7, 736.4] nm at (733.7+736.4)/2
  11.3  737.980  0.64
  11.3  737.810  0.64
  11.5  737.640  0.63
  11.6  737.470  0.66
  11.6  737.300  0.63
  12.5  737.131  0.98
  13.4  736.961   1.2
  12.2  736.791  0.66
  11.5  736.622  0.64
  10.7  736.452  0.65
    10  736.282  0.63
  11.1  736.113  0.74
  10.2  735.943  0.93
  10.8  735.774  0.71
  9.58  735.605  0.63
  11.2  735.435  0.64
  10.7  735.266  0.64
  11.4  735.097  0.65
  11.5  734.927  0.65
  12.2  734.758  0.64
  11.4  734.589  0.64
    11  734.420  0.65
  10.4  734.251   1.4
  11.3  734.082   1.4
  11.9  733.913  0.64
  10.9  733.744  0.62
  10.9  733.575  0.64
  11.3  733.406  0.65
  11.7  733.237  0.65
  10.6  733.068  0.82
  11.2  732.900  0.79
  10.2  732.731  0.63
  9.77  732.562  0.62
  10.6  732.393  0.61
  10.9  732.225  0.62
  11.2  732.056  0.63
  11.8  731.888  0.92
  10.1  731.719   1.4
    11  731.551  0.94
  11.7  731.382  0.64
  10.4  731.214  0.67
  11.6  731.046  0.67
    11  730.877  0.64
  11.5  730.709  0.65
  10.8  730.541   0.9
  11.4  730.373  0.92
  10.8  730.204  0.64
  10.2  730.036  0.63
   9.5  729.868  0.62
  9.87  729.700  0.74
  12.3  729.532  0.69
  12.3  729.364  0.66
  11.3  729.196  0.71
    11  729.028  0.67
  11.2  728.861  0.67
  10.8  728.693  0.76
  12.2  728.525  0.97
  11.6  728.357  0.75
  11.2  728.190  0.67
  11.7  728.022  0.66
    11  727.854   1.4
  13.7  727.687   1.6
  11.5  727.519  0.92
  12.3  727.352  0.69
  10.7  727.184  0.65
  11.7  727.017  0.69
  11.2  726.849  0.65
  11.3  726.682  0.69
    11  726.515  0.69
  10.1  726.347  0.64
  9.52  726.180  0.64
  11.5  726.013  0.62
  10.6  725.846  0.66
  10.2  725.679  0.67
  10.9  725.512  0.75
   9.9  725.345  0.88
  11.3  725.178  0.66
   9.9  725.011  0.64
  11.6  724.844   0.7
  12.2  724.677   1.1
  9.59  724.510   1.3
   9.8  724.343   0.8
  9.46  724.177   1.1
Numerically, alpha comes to 0.07 nm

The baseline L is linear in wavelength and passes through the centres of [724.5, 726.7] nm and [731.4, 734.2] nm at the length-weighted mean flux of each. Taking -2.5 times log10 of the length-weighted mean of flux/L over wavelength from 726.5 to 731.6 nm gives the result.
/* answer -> -0.04 mag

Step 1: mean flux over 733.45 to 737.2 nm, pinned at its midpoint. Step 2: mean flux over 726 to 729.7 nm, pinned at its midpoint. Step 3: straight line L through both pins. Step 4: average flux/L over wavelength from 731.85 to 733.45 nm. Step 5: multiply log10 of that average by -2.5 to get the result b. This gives 0.04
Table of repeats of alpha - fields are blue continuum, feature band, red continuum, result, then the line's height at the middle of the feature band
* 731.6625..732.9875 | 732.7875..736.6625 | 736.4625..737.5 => 0.13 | 11.4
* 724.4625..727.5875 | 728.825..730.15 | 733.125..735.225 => 0.02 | 11.1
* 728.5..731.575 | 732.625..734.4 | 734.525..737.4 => 0.03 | 11.2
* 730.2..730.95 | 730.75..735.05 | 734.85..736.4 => -0.05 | 10.9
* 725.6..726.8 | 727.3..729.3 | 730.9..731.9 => -0.15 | 10.8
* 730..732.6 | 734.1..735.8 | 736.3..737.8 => 0.06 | 11.5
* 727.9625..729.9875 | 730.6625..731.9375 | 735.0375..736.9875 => 0.00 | 11.1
